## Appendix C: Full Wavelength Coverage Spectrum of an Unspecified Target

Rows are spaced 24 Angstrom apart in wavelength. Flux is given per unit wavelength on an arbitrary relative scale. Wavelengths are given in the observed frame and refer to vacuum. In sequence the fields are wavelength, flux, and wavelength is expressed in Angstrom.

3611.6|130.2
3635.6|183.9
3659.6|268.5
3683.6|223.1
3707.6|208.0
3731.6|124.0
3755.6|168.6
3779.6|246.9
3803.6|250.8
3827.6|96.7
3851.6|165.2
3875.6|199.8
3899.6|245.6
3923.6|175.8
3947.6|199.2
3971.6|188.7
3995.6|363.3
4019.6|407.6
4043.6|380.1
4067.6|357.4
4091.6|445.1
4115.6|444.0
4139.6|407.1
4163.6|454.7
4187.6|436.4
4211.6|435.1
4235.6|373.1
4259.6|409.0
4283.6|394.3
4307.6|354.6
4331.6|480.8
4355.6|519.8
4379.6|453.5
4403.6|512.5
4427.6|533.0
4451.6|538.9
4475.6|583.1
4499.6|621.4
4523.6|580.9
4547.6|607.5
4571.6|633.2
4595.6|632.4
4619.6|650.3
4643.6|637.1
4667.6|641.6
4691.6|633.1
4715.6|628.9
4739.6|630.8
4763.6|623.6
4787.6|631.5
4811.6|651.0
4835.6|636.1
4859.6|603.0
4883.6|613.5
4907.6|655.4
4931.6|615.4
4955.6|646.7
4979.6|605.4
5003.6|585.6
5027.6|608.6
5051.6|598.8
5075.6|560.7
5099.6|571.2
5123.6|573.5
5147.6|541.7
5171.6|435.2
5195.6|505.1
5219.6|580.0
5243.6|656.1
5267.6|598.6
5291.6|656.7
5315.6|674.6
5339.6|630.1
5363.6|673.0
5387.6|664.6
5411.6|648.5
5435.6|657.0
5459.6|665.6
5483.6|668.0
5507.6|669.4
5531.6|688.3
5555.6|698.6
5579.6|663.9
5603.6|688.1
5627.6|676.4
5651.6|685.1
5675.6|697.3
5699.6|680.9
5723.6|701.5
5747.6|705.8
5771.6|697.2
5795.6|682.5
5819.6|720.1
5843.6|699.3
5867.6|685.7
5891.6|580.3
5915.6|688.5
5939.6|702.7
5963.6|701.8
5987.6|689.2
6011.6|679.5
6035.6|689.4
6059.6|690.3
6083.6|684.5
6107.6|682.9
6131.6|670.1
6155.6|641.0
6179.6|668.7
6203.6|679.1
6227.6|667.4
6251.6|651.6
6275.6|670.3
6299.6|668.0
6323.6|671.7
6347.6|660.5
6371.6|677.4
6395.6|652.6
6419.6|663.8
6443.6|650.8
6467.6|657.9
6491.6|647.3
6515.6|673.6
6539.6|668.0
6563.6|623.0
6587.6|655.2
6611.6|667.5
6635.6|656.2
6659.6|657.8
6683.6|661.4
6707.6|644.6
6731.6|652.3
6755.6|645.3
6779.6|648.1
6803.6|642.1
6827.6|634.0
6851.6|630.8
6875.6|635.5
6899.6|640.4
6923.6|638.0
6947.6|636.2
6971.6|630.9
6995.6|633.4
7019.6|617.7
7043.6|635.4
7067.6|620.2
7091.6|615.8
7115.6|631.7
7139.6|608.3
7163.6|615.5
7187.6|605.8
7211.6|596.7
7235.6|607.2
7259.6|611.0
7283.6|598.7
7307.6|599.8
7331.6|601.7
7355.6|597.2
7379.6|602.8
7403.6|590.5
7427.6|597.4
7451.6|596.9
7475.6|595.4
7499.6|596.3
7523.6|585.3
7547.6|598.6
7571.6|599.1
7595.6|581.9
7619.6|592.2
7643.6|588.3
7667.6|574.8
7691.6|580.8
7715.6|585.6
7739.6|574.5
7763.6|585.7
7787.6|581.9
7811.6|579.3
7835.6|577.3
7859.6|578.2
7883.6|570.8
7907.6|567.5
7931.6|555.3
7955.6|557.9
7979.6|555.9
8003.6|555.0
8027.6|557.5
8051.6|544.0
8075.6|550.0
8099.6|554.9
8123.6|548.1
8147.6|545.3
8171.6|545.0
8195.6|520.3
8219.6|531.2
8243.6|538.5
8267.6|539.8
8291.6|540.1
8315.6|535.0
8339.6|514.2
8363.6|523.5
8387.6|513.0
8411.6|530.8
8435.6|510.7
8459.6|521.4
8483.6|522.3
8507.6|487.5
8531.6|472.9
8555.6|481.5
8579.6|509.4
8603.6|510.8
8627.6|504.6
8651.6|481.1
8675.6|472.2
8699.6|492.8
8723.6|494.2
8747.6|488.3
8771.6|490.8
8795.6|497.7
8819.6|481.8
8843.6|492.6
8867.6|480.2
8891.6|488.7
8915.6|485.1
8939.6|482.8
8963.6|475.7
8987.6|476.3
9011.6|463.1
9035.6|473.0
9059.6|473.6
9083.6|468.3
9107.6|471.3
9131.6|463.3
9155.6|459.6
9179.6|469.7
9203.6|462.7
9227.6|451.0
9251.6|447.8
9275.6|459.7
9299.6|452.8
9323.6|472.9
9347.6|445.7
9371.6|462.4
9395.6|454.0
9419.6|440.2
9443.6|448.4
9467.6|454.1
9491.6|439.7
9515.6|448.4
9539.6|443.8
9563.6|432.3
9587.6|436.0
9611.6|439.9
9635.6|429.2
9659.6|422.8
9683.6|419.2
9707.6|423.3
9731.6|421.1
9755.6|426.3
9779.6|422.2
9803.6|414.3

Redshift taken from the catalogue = 0.00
